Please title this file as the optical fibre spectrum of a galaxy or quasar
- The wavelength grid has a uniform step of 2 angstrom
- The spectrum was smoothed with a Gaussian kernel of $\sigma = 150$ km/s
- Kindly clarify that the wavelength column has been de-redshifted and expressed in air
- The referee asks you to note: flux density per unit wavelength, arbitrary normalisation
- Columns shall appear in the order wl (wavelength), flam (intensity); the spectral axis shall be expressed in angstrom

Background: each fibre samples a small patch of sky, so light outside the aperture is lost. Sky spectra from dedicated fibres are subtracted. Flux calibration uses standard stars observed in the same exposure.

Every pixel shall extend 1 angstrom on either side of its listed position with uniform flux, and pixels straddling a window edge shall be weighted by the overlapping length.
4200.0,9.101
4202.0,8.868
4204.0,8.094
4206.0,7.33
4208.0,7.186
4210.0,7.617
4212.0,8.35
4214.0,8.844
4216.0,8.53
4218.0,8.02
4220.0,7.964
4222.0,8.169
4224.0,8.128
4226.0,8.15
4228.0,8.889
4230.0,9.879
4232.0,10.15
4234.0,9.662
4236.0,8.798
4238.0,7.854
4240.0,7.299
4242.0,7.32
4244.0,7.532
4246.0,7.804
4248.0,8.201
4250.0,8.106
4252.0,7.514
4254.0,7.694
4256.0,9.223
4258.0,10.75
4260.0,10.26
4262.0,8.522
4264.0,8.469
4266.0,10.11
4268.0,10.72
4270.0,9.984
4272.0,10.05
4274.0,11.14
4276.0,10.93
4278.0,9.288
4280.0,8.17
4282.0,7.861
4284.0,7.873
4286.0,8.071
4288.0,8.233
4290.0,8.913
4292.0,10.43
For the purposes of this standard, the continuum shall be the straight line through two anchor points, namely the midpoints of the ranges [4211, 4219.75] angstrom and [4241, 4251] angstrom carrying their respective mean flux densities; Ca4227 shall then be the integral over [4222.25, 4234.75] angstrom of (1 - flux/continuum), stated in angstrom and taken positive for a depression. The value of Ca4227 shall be -1.45 angstrom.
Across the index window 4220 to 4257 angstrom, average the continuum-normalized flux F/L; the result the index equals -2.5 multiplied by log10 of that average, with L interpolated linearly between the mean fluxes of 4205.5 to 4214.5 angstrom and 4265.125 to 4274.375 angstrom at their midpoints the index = 0.08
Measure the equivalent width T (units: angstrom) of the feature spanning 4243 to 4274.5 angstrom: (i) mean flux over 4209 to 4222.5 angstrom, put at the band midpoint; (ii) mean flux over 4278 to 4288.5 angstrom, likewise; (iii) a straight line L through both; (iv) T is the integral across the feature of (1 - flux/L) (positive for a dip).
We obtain -3.56 angstrom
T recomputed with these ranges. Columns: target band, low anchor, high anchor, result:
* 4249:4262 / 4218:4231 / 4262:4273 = 0.7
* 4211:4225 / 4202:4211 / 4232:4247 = -0.7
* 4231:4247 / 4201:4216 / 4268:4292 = 0.5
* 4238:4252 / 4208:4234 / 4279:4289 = 1.1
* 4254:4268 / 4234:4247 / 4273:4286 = -1.6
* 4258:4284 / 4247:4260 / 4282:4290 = -3.7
